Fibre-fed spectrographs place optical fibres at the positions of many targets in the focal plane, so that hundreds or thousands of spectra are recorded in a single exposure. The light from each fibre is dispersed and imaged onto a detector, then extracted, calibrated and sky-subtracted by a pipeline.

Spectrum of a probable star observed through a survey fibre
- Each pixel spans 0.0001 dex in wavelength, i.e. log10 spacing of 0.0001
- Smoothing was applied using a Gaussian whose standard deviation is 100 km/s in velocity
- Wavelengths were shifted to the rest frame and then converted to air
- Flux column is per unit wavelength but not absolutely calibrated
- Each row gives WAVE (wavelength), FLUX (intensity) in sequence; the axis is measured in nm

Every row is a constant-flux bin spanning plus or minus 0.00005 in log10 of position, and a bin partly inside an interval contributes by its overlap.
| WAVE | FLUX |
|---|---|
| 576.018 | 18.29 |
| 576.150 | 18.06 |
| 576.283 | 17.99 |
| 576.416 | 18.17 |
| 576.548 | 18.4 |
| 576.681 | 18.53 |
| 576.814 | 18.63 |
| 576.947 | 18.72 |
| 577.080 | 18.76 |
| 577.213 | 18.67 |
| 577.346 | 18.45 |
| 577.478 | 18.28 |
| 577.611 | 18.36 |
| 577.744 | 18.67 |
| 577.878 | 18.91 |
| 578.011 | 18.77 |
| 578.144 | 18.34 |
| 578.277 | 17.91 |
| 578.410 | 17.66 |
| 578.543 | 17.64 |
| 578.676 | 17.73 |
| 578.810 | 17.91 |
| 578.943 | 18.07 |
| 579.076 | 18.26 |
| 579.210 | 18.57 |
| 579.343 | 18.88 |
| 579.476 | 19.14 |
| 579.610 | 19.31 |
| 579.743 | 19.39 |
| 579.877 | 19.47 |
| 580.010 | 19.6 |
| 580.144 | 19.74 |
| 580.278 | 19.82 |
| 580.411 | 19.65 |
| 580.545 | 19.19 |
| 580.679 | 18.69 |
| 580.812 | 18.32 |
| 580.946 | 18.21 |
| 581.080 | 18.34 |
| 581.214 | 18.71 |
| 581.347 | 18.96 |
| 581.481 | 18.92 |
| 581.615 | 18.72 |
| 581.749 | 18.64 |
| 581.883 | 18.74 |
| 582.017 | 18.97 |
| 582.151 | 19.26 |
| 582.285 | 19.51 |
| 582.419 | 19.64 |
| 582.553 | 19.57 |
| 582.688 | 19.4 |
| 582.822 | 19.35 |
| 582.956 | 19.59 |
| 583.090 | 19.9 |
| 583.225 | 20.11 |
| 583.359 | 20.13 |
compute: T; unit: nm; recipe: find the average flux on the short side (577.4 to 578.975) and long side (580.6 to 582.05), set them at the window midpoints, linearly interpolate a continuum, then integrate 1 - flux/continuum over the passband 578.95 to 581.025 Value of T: -0.07 nm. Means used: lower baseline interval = 18.2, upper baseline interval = 18.7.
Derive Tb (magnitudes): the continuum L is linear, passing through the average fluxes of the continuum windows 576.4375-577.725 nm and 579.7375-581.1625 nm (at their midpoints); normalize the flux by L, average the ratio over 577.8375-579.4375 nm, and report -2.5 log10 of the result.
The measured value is 0.03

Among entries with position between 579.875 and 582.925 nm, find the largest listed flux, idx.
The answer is 19.82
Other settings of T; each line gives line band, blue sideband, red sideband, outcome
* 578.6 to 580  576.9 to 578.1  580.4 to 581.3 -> 0.00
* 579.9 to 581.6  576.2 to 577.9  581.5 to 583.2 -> 0.00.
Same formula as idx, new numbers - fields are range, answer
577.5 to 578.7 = 18.91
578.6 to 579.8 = 19.39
